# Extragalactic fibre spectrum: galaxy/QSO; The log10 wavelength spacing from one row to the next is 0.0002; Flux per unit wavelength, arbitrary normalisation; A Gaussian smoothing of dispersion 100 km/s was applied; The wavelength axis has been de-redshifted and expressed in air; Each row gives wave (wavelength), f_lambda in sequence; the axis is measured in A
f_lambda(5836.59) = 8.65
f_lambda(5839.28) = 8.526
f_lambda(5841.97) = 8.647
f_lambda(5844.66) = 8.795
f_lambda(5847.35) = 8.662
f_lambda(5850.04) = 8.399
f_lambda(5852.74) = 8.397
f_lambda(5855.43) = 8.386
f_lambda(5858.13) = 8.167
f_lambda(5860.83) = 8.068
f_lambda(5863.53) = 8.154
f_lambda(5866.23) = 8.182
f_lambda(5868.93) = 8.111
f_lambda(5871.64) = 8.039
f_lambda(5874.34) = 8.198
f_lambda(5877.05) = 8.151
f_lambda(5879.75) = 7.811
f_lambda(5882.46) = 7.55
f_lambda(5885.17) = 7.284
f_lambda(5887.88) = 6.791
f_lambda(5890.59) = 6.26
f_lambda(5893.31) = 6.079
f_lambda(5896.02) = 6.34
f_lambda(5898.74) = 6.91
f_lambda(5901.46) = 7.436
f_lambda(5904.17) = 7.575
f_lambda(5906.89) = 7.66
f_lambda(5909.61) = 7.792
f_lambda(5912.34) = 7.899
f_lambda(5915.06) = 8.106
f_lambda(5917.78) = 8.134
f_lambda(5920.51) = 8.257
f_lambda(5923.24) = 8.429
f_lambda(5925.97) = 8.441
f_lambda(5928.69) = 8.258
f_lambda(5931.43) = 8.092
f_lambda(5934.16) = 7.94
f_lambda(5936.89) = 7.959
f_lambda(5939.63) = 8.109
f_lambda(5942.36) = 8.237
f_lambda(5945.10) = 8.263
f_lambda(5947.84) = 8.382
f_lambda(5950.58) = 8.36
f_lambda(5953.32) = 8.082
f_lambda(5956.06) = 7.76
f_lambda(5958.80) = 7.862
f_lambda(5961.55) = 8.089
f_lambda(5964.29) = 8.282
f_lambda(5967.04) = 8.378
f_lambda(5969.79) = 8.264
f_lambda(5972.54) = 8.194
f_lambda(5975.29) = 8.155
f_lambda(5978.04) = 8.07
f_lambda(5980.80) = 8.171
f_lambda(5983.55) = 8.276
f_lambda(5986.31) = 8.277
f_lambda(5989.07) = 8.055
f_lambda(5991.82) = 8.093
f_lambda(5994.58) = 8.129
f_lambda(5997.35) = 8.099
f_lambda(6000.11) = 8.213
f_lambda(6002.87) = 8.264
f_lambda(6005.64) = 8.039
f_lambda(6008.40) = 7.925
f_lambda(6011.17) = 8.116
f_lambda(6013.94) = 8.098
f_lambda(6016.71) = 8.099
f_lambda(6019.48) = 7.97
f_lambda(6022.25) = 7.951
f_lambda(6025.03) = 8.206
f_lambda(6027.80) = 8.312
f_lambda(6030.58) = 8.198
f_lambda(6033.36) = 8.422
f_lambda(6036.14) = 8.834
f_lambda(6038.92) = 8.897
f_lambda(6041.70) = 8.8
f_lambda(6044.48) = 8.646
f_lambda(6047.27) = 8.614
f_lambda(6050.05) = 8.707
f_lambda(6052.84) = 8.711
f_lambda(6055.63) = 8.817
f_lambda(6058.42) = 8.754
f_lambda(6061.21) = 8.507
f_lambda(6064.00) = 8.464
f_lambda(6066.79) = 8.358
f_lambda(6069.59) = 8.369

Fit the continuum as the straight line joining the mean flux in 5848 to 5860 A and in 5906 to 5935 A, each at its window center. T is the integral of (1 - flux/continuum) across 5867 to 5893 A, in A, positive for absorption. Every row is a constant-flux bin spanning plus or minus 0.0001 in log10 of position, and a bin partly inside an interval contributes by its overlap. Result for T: 2.3 A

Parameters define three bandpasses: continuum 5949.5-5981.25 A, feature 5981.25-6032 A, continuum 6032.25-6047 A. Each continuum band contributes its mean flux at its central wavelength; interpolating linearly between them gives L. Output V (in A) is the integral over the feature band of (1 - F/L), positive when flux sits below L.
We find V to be 2.0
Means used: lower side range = 8.14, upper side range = 8.72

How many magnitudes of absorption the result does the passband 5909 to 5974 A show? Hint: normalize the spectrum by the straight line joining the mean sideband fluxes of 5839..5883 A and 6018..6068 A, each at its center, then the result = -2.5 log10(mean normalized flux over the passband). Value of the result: 0.03 mag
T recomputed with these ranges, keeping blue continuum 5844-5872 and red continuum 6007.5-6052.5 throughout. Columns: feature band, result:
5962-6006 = 0.9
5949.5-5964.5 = 0.5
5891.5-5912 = 2.9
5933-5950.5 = 0.4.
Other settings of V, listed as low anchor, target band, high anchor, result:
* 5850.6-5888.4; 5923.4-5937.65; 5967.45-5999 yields -0.2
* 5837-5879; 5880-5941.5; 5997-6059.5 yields 5.4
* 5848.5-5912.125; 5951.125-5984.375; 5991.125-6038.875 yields -0.6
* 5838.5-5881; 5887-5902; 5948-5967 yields 3.0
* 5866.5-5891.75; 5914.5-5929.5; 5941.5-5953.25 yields -0.5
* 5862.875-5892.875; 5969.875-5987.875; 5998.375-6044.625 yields -0.2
